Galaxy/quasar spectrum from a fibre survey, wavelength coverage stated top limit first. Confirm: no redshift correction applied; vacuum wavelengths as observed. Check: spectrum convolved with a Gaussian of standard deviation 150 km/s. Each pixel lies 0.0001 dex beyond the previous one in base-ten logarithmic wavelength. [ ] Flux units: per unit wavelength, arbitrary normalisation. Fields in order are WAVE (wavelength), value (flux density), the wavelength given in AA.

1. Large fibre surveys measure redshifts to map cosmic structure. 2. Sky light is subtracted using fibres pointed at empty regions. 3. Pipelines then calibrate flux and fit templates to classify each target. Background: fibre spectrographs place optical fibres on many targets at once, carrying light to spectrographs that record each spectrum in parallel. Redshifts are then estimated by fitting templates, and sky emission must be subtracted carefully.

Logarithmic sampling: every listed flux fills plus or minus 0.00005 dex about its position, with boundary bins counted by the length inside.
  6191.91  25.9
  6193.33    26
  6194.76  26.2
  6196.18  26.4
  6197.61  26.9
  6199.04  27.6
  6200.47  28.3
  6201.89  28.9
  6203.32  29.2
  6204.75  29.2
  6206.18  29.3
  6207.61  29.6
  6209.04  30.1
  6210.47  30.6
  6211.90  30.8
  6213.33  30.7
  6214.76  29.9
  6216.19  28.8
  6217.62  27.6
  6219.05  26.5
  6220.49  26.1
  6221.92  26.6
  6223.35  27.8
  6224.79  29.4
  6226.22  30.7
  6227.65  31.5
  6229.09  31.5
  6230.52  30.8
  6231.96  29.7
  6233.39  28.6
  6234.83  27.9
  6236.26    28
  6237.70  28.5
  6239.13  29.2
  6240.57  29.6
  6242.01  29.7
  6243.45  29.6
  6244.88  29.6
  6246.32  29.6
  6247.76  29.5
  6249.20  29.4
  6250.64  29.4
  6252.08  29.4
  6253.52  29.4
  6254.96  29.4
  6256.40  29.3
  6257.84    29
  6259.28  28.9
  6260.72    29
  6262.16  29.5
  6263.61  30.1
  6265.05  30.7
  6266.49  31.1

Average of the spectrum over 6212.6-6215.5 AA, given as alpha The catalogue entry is 30.3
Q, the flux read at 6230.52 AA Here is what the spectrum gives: 30.8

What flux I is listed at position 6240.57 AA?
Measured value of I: 29.6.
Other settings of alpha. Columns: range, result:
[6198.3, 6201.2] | 28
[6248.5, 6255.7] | 29.4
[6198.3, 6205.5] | 28.6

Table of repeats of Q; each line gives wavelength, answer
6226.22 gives 30.7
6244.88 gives 29.6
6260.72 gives 29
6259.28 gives 28.9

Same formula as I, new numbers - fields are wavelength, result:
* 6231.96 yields 29.7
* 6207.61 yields 29.6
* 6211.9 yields 30.8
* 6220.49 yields 26.1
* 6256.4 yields 29.3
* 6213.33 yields 30.7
